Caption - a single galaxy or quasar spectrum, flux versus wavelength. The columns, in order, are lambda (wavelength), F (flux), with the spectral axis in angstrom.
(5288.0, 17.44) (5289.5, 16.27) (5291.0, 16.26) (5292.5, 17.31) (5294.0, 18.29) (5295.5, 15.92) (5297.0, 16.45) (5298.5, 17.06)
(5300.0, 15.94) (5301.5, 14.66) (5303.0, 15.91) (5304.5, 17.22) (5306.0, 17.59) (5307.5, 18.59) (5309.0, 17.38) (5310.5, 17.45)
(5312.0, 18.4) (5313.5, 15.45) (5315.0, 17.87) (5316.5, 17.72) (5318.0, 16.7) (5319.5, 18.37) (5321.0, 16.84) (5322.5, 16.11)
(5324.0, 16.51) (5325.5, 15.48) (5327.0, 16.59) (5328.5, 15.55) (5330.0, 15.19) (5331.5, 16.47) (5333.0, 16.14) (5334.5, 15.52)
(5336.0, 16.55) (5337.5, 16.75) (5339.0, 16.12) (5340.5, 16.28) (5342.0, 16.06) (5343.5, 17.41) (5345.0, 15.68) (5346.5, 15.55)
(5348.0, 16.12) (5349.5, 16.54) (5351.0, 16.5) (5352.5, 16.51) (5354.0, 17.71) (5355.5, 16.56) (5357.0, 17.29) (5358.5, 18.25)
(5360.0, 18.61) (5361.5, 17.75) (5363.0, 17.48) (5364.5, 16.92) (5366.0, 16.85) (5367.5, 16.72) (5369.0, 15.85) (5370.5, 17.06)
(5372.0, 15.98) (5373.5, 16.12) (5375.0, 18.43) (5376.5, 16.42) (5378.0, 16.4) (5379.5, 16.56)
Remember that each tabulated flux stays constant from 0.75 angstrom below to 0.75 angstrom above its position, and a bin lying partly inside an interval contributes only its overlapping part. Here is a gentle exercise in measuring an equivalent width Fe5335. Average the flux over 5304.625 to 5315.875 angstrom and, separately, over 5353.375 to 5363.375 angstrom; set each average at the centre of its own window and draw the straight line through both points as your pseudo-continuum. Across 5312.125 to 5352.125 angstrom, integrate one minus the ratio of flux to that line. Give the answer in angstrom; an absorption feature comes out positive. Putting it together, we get 2.7 angstrom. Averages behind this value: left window 17.5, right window 17.7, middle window 16.4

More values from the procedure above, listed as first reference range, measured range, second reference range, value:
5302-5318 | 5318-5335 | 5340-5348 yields 0.5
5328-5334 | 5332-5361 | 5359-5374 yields -0.6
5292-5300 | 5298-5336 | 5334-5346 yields -0.1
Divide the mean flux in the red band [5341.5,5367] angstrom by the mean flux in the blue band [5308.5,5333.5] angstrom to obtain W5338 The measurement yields 1.0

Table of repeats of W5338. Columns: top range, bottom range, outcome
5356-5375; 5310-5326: 1.01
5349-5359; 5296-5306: 1.04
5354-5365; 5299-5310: 1.05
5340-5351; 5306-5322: 0.93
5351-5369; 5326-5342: 1.07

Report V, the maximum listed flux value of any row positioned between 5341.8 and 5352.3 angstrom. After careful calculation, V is 17.41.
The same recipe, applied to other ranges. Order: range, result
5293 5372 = 18.61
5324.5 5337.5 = 16.75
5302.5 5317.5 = 18.59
